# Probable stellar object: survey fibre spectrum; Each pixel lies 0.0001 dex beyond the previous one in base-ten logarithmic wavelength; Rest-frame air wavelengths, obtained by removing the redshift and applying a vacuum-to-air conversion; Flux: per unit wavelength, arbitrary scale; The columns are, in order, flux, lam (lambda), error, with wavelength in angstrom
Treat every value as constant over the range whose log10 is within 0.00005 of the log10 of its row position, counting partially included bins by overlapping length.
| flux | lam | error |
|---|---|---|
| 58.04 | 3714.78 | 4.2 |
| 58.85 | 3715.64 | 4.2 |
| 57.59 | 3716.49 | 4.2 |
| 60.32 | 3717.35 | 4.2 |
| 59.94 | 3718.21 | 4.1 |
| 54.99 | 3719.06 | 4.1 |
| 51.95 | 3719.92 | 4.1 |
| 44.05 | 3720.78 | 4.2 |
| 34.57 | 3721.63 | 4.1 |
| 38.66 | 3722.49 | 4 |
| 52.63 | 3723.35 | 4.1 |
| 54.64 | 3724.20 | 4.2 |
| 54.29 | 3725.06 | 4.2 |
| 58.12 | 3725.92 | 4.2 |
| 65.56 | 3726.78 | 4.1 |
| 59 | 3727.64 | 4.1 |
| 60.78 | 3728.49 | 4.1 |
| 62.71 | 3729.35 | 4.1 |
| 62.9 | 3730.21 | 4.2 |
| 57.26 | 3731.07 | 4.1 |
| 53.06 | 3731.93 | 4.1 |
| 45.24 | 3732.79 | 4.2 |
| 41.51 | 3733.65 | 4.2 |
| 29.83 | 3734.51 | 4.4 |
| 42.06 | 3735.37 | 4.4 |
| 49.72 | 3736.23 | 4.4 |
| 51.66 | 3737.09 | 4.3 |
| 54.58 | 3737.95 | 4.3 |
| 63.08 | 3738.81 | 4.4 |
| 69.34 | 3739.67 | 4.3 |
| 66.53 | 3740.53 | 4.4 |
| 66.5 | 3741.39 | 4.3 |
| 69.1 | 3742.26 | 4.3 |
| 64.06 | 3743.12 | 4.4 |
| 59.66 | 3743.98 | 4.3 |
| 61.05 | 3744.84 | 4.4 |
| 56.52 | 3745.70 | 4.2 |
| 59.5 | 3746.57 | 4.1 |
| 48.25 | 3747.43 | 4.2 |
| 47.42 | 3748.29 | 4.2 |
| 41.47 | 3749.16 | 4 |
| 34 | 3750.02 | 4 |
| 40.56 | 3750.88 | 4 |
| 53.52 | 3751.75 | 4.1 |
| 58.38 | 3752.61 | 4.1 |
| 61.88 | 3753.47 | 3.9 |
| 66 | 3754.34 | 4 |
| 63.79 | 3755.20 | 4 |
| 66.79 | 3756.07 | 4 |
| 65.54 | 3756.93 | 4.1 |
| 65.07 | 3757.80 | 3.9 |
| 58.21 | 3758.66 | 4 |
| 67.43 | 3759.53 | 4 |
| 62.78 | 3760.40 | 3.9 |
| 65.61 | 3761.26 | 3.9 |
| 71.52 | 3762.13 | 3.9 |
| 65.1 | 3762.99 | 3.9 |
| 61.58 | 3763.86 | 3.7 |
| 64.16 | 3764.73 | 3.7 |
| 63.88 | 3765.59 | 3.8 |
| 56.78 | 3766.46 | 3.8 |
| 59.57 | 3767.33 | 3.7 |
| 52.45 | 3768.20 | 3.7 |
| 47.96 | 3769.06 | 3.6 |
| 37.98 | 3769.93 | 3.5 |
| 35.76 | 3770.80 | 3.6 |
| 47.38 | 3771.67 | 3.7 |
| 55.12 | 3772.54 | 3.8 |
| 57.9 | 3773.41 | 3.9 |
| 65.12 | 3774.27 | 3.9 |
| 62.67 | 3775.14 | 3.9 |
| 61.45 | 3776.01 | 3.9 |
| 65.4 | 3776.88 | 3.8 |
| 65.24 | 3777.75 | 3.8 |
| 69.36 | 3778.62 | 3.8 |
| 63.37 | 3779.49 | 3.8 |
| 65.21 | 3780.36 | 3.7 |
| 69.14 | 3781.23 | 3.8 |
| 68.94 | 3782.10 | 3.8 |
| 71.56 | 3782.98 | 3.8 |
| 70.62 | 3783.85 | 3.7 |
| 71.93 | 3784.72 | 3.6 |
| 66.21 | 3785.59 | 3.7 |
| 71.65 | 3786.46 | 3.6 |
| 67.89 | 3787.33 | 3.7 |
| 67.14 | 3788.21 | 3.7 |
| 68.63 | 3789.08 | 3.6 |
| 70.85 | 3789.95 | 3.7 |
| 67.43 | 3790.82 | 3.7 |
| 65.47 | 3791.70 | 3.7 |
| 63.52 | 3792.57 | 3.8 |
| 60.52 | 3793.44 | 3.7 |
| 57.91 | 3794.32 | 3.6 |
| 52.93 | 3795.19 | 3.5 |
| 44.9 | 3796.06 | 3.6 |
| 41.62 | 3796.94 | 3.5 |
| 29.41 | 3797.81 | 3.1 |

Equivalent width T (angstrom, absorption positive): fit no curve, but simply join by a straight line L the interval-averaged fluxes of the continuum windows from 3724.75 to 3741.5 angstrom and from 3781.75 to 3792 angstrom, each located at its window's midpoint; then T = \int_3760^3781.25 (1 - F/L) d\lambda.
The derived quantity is 1.8 angstrom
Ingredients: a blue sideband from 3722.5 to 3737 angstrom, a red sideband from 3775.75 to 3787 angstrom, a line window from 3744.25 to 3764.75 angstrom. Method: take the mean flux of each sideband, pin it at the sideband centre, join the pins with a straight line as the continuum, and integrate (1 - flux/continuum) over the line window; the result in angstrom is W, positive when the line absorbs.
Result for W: 0.5 angstrom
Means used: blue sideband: 52.6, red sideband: 67.8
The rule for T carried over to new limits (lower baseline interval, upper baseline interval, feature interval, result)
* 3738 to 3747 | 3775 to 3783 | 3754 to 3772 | 1.50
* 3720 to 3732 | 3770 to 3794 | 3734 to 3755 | 0.92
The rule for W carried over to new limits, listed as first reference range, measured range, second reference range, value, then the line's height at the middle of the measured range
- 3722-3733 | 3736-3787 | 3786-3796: 0.2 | 60.3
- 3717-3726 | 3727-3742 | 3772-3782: -0.4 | 53.9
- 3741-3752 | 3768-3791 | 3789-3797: -1.7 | 58.1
